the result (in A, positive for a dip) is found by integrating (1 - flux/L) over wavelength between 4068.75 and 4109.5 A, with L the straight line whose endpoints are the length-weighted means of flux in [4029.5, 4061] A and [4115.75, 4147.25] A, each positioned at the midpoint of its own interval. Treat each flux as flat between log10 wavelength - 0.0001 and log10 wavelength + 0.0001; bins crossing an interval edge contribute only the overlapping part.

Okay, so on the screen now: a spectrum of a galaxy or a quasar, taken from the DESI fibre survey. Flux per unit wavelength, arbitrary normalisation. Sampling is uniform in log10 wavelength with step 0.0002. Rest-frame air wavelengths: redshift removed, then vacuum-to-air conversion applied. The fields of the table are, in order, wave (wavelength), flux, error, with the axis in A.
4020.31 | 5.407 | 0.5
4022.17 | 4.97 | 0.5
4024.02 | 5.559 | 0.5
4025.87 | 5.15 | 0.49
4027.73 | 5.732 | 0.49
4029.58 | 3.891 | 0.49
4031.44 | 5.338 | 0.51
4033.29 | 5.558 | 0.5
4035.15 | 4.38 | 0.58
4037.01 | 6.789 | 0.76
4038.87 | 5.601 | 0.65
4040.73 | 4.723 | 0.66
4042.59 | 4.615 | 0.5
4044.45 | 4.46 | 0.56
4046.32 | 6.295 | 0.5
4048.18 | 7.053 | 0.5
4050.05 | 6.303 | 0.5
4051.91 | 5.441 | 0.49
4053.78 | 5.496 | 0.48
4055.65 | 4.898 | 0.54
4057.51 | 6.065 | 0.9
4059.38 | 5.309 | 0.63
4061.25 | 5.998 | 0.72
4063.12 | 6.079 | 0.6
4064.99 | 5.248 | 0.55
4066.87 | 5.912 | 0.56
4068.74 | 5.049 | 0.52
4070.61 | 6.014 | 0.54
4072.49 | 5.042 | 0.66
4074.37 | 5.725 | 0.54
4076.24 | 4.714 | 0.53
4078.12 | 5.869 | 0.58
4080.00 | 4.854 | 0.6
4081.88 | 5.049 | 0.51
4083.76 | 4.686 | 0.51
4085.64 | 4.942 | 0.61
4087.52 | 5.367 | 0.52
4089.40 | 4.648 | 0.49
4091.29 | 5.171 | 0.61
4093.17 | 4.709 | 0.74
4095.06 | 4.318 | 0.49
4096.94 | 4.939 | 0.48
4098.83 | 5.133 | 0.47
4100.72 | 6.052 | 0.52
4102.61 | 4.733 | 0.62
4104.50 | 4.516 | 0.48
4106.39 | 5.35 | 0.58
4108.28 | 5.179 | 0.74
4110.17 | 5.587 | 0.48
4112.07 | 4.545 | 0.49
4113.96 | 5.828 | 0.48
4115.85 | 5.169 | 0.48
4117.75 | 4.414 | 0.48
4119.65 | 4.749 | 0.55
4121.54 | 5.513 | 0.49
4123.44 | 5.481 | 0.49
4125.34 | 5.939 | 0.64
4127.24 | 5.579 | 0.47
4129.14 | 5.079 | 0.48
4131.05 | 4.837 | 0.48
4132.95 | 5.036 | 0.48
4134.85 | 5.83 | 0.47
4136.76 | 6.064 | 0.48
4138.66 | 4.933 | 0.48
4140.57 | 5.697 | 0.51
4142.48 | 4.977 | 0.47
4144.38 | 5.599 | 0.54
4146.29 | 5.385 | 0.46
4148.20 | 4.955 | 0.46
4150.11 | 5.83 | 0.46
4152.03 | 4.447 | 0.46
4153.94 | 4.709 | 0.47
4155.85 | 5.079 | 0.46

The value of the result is 2.3 A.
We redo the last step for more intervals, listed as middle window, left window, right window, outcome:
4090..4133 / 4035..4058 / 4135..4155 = 2.06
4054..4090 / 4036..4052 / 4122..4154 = 1.59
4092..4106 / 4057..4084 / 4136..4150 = 1.27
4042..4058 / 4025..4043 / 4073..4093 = -1.48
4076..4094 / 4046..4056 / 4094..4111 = 1.22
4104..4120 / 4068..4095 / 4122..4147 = 0.67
